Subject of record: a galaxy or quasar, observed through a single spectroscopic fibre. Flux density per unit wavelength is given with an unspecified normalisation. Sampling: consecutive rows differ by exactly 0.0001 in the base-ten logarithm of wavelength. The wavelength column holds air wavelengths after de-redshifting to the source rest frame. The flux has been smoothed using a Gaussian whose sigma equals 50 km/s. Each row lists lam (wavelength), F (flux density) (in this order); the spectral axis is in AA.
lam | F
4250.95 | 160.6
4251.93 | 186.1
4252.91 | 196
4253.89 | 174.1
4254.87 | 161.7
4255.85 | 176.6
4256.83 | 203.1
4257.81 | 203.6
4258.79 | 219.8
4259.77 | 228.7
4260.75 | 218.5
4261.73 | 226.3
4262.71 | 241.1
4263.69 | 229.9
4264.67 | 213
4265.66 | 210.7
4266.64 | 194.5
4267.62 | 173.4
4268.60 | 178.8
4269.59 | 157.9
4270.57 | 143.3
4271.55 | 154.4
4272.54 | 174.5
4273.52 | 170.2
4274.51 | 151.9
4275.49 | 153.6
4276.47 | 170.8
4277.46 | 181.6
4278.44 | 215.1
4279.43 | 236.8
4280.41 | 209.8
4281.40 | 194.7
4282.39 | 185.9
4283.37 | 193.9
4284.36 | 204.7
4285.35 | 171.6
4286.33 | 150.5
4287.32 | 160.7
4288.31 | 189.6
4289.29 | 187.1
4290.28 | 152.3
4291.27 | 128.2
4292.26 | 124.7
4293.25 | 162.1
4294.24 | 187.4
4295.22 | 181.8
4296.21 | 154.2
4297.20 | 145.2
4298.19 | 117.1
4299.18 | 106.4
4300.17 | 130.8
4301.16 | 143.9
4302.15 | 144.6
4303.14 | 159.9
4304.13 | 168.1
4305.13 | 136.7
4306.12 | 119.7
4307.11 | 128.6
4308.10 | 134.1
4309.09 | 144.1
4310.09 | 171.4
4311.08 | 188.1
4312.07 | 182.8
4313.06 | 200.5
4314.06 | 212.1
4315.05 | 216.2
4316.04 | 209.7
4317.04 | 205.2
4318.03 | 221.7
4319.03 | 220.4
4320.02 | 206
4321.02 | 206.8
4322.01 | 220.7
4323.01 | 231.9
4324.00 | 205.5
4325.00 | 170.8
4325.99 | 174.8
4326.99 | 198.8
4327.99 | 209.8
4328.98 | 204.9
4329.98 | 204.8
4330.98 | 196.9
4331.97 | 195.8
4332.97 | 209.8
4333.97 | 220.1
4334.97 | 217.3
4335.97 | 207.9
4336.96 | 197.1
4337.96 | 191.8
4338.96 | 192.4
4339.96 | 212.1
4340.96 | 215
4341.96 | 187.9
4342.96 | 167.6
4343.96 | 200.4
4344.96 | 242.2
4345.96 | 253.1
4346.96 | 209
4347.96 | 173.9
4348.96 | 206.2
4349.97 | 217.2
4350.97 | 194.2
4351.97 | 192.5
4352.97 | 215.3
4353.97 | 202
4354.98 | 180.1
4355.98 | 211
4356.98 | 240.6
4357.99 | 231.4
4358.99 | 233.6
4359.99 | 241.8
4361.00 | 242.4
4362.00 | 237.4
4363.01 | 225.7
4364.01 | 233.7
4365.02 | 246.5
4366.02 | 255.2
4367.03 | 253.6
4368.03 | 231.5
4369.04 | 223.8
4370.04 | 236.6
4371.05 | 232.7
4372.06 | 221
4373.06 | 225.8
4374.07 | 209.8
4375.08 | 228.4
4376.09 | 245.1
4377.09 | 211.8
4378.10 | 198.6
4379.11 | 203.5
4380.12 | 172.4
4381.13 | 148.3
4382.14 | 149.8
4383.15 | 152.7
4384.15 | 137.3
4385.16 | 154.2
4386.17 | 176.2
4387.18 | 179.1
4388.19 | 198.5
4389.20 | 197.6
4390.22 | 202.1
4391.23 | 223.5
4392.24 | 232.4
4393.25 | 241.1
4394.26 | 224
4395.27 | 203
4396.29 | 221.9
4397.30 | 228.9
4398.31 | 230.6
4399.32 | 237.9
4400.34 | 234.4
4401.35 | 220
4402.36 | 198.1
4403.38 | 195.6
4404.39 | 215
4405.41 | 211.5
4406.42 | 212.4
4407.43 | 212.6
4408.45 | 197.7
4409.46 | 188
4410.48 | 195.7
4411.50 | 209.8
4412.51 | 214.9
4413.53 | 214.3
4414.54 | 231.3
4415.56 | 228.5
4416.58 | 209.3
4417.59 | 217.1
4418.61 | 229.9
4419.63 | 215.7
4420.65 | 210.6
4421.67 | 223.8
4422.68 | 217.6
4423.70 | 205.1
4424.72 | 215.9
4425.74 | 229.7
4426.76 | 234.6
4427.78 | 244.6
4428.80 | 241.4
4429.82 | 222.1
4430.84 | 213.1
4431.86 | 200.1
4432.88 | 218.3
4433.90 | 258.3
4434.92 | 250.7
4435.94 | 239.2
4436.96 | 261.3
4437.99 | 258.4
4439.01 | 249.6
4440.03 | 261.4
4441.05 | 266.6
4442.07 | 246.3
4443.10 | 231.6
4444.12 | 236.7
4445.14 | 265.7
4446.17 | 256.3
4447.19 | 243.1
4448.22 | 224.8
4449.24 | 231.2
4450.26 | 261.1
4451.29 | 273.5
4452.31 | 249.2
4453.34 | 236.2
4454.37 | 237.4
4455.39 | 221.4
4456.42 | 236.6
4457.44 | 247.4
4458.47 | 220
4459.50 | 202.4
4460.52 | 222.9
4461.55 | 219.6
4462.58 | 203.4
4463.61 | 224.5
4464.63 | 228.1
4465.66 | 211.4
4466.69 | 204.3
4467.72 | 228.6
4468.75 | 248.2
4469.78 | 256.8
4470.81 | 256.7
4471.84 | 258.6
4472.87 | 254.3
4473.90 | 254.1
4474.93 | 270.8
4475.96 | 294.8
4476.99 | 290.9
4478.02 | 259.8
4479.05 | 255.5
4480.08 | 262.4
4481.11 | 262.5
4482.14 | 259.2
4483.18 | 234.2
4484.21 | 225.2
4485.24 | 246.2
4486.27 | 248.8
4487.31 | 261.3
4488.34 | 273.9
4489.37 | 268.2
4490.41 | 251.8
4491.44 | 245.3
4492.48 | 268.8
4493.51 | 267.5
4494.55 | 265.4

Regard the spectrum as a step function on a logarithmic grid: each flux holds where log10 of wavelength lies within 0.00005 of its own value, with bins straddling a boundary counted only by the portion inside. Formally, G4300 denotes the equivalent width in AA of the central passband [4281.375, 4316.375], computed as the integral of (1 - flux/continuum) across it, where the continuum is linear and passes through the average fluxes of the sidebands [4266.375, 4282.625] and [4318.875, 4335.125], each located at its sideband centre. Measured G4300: 5.1 AA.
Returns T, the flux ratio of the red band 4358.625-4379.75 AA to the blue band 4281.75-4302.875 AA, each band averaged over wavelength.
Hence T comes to 1.5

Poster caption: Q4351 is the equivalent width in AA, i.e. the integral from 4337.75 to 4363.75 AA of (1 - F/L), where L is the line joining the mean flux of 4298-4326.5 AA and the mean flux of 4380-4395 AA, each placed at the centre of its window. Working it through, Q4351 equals -4.48 AA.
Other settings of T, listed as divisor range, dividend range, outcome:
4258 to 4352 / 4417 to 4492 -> 1.29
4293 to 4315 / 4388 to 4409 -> 1.38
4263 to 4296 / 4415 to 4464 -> 1.31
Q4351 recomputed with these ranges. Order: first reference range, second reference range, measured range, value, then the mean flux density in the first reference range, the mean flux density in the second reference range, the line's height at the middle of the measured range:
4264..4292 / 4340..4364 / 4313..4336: -0.7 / 179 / 214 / 201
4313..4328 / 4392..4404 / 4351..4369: -1.0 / 207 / 222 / 215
